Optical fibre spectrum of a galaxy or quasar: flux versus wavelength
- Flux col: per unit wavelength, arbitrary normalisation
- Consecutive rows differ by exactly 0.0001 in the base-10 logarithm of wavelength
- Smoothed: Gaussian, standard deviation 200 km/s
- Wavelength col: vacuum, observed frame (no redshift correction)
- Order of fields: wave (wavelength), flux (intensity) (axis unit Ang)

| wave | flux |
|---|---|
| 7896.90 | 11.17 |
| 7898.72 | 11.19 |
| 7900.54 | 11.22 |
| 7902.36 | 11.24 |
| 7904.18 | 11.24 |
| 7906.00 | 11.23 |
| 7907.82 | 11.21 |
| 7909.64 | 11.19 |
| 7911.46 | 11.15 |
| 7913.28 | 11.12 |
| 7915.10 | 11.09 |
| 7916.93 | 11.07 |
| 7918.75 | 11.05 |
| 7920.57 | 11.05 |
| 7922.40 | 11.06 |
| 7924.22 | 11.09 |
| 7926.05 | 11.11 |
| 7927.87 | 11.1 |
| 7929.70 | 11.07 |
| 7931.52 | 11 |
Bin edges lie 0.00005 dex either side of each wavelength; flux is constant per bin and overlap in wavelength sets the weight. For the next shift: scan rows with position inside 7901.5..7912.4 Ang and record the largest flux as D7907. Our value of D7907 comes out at 11.24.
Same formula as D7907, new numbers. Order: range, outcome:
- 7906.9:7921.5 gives 11.21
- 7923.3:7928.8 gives 11.11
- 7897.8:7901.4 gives 11.22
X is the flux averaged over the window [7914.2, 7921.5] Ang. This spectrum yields 11.1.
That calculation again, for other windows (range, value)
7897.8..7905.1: 11.2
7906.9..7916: 11.2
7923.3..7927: 11.1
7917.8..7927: 11.1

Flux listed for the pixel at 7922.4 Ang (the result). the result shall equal 11.06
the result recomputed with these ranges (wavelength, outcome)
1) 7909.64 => 11.19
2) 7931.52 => 11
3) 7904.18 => 11.24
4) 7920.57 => 11.05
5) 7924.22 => 11.09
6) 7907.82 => 11.21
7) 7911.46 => 11.15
